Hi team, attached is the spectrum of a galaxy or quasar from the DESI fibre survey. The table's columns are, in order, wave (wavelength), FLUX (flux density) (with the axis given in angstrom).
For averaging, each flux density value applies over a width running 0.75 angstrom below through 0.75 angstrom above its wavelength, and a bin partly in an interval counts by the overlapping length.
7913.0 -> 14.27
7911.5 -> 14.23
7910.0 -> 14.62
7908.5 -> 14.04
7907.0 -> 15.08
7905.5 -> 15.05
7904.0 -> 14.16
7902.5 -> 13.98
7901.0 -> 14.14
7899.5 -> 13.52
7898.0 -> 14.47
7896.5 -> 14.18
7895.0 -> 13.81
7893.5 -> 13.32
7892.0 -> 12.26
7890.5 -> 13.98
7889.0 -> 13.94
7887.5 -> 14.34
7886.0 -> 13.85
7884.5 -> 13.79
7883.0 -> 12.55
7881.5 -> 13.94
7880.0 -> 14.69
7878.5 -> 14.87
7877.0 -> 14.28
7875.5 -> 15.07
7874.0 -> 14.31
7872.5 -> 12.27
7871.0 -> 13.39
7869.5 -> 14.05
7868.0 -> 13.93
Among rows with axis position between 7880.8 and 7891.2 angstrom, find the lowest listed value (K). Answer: 12.55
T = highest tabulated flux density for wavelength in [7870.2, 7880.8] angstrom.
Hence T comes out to 15.07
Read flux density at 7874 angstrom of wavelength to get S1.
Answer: 14.31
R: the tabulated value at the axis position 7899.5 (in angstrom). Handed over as 13.52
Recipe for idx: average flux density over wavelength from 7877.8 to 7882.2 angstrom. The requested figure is 14.5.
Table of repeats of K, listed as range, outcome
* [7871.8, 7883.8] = 12.27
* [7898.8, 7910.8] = 13.52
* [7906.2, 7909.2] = 14.04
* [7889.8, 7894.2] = 12.26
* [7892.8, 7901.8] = 13.32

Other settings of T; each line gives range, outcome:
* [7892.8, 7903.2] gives 14.47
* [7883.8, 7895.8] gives 14.34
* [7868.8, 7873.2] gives 14.05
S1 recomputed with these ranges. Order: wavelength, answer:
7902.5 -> 13.98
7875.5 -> 15.07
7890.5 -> 13.98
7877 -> 14.28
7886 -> 13.85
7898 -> 14.47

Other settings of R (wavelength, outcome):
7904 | 14.16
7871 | 13.39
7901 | 14.14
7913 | 14.27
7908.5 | 14.04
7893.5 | 13.32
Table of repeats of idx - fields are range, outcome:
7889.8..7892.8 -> 13.1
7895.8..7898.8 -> 14.3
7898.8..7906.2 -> 14.2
